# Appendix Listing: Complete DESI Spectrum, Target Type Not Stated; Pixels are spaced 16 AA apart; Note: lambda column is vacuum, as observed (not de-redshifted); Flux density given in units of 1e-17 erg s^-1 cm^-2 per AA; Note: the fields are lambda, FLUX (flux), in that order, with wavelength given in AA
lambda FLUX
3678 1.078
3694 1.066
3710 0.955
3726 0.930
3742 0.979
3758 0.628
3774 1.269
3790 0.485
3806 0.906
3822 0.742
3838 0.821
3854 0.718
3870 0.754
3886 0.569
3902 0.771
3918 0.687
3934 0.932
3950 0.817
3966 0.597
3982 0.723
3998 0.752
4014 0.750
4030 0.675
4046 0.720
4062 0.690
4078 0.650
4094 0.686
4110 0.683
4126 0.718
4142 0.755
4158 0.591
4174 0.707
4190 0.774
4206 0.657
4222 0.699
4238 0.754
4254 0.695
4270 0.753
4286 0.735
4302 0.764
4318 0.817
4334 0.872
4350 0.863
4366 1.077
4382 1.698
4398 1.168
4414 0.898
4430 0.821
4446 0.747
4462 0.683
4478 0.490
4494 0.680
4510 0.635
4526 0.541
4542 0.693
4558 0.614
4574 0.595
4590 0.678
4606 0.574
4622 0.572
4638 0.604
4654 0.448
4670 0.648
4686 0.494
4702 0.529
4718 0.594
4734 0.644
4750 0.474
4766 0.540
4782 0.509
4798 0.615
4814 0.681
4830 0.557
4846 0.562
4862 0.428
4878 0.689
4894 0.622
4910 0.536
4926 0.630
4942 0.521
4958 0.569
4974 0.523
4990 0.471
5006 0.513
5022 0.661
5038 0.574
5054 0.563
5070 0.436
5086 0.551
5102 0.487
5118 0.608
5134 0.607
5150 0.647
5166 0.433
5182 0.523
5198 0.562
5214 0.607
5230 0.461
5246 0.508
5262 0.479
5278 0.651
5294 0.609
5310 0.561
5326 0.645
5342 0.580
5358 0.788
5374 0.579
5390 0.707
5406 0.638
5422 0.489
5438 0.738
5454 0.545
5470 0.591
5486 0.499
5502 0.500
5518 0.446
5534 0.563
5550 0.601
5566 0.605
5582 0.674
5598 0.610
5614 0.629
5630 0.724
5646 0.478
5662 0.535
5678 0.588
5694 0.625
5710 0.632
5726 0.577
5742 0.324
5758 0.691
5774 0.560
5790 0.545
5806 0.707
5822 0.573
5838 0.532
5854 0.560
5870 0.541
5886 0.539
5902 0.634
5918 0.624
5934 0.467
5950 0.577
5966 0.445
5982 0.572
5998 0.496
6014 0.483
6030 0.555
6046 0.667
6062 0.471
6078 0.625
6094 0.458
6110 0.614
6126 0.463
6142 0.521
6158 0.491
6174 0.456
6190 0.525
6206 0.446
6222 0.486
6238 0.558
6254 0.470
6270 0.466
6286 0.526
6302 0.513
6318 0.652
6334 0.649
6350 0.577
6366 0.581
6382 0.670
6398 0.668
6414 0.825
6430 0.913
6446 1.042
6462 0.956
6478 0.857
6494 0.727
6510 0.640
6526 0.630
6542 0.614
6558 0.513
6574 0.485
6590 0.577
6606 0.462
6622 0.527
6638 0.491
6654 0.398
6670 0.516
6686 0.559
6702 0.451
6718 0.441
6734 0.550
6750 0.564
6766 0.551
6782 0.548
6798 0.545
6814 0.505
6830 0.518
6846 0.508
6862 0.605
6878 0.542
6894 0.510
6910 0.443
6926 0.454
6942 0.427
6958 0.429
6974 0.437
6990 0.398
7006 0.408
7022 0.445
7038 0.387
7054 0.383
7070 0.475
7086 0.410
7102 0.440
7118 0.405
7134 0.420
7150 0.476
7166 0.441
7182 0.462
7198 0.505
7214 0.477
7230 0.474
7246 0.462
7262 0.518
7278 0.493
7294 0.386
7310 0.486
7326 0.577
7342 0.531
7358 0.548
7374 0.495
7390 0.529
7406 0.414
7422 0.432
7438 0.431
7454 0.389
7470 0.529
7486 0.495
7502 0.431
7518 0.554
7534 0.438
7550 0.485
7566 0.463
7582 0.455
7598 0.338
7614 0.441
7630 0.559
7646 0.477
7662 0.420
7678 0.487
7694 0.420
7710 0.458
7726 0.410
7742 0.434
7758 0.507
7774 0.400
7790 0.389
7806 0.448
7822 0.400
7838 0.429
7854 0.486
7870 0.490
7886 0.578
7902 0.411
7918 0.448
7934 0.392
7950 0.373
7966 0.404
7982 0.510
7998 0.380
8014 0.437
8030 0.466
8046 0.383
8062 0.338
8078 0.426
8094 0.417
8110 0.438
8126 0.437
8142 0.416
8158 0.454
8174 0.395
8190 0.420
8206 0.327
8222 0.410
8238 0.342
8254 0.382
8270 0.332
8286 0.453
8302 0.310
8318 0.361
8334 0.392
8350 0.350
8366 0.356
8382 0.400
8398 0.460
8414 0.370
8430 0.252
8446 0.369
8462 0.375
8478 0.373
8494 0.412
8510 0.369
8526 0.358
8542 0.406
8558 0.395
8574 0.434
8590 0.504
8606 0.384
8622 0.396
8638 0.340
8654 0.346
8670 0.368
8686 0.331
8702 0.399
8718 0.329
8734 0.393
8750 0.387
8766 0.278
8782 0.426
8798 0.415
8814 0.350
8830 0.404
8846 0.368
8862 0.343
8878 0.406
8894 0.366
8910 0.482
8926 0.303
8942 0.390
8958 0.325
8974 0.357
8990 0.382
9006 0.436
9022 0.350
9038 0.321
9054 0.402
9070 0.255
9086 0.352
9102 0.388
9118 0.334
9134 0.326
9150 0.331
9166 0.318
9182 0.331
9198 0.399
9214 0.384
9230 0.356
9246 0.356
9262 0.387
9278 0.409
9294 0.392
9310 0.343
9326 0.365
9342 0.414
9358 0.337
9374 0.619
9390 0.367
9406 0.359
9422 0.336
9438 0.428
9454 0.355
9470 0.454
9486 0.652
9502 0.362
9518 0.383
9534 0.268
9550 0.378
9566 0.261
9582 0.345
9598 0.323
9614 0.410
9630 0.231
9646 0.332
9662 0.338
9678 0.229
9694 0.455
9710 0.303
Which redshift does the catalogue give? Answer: 1.30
